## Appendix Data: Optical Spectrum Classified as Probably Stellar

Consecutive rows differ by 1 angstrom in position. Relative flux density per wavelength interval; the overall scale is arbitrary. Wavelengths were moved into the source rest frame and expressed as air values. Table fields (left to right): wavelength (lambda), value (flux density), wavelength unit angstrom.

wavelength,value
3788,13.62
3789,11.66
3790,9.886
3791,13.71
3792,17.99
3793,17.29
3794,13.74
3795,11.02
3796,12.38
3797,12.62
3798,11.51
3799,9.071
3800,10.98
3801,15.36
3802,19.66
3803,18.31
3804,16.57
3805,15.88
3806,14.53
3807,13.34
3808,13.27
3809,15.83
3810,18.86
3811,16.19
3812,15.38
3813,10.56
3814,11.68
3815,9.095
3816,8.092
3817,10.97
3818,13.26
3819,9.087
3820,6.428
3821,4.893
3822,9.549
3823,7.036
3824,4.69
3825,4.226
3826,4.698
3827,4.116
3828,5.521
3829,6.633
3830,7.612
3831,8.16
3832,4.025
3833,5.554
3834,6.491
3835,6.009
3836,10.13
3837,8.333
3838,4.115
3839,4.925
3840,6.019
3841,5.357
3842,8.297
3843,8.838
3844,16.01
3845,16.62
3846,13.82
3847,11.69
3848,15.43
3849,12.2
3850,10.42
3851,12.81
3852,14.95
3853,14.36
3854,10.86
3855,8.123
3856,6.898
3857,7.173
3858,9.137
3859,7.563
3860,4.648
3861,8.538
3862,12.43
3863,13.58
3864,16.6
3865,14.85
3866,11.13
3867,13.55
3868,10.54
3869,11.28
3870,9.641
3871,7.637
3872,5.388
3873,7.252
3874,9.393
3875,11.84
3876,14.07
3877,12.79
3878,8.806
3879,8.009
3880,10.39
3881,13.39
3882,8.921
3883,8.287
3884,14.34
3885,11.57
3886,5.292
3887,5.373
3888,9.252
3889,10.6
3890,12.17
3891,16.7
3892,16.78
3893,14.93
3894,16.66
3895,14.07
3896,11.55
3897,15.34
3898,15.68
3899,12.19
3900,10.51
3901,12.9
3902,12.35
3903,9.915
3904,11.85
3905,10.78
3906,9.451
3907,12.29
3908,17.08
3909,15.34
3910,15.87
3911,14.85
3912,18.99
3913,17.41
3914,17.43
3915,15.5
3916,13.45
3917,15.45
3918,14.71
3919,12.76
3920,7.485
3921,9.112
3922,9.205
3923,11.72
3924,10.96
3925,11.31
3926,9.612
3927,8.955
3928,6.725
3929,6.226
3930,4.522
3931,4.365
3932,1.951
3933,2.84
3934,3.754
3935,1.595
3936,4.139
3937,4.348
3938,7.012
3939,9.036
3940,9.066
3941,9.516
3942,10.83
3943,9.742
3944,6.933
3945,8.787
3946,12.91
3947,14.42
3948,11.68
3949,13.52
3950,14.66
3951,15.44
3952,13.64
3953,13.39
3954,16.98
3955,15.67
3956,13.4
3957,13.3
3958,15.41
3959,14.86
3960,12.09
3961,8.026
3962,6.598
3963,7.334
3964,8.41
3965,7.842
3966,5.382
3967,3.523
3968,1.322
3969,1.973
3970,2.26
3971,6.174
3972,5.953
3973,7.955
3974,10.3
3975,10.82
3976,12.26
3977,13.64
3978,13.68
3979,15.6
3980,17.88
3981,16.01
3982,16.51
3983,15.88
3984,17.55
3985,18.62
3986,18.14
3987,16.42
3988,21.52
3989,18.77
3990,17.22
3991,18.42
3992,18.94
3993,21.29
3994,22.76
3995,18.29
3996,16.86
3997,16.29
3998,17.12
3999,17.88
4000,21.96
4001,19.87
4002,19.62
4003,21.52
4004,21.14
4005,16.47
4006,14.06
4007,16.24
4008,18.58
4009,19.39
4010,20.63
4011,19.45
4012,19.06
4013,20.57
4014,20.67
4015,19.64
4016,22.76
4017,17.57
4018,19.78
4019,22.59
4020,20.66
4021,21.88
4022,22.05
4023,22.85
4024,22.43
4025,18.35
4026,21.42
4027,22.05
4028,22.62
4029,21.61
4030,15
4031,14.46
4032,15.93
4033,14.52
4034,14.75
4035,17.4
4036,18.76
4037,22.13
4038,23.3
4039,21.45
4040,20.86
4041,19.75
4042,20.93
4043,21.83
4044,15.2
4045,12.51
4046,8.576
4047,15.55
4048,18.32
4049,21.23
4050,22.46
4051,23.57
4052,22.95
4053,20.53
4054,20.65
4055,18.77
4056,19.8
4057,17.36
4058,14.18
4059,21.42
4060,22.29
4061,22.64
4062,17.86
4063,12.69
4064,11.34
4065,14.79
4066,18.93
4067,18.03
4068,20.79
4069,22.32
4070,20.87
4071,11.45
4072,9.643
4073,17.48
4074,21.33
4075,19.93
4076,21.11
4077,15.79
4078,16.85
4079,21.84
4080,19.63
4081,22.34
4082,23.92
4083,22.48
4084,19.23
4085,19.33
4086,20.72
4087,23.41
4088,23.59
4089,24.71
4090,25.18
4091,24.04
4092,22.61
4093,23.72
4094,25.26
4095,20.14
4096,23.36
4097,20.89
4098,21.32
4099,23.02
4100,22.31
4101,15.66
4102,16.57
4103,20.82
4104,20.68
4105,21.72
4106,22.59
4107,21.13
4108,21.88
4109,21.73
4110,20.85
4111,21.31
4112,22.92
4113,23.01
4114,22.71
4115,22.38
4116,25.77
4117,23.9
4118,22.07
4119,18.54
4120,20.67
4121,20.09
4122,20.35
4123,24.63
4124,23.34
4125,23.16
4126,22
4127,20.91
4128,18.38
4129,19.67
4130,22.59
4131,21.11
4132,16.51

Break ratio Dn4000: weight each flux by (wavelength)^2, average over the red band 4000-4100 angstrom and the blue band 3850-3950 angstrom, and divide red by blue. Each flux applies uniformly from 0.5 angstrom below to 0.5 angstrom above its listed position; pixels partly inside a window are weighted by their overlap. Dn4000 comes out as 1.97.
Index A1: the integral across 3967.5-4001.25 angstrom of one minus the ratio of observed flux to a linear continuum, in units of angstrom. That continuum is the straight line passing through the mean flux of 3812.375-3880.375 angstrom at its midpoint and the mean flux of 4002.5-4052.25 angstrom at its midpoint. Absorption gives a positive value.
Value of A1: 4.5 angstrom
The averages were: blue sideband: 9.34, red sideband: 19.3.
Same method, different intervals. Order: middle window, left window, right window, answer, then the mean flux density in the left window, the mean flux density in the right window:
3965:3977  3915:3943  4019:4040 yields 6.1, 8.33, 19.8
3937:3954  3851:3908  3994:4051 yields 4.2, 11.2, 19.2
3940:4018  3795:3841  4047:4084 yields 7.4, 10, 19.1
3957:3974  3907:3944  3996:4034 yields 7.9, 10.1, 19.3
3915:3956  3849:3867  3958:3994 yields 7.3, 10.9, 12.5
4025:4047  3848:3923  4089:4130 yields 0.3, 11.8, 21.8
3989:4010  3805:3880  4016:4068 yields -2.0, 9.93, 19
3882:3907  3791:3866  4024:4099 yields 2.4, 10.7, 19.6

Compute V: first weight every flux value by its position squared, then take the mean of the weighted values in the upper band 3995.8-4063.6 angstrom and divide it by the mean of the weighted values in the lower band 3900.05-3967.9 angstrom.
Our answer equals 1.89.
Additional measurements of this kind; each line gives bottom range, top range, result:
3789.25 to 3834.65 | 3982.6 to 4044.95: 1.94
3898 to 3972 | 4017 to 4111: 2.06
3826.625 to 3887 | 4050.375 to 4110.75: 2.34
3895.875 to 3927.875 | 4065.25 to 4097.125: 1.75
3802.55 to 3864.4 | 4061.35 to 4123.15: 2.33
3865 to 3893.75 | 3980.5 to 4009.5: 1.80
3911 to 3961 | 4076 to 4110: 2.15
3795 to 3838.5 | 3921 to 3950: 0.85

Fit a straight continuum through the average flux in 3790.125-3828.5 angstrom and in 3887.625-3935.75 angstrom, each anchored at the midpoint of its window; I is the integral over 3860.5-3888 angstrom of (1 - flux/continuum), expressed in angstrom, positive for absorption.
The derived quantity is 2.6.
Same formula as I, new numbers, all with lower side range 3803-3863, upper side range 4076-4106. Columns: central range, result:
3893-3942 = 9.6 angstrom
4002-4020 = -1.6 angstrom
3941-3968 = 7.3 angstrom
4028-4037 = 0.8 angstrom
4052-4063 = 0.3 angstrom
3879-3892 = 1.7 angstrom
